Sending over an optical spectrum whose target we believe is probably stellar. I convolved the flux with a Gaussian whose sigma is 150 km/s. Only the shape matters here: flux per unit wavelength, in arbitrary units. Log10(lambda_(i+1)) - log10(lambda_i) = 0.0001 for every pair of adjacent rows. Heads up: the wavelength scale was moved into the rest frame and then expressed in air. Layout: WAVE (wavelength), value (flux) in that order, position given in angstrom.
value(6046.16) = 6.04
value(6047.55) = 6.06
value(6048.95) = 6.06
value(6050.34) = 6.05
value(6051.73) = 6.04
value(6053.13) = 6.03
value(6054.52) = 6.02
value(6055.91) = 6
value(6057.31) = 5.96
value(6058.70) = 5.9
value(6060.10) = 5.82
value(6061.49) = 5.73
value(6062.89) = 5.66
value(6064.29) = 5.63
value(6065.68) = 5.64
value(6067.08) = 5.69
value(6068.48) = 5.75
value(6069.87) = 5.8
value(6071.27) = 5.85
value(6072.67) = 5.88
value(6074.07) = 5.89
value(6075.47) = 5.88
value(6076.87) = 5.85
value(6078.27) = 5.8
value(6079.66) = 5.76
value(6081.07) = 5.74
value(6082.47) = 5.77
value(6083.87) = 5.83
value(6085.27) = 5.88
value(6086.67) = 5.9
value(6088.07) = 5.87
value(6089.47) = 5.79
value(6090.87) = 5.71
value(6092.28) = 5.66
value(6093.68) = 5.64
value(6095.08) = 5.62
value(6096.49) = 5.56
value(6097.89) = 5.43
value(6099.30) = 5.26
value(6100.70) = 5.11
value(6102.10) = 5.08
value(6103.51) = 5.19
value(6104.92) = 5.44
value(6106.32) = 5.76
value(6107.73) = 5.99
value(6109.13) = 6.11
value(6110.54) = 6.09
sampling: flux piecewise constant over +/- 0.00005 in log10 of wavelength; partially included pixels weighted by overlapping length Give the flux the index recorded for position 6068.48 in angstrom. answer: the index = 5.75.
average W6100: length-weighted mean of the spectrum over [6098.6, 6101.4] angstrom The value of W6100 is 5.2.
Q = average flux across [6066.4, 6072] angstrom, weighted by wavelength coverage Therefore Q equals 5.77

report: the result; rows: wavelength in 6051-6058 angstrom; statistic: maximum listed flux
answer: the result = 6.04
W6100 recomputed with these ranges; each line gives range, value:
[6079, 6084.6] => 5.77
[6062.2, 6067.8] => 5.65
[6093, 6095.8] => 5.62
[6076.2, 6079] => 5.84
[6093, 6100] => 5.5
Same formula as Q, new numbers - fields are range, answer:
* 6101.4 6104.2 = 5.13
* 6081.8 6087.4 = 5.85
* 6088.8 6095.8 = 5.68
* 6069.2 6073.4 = 5.84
